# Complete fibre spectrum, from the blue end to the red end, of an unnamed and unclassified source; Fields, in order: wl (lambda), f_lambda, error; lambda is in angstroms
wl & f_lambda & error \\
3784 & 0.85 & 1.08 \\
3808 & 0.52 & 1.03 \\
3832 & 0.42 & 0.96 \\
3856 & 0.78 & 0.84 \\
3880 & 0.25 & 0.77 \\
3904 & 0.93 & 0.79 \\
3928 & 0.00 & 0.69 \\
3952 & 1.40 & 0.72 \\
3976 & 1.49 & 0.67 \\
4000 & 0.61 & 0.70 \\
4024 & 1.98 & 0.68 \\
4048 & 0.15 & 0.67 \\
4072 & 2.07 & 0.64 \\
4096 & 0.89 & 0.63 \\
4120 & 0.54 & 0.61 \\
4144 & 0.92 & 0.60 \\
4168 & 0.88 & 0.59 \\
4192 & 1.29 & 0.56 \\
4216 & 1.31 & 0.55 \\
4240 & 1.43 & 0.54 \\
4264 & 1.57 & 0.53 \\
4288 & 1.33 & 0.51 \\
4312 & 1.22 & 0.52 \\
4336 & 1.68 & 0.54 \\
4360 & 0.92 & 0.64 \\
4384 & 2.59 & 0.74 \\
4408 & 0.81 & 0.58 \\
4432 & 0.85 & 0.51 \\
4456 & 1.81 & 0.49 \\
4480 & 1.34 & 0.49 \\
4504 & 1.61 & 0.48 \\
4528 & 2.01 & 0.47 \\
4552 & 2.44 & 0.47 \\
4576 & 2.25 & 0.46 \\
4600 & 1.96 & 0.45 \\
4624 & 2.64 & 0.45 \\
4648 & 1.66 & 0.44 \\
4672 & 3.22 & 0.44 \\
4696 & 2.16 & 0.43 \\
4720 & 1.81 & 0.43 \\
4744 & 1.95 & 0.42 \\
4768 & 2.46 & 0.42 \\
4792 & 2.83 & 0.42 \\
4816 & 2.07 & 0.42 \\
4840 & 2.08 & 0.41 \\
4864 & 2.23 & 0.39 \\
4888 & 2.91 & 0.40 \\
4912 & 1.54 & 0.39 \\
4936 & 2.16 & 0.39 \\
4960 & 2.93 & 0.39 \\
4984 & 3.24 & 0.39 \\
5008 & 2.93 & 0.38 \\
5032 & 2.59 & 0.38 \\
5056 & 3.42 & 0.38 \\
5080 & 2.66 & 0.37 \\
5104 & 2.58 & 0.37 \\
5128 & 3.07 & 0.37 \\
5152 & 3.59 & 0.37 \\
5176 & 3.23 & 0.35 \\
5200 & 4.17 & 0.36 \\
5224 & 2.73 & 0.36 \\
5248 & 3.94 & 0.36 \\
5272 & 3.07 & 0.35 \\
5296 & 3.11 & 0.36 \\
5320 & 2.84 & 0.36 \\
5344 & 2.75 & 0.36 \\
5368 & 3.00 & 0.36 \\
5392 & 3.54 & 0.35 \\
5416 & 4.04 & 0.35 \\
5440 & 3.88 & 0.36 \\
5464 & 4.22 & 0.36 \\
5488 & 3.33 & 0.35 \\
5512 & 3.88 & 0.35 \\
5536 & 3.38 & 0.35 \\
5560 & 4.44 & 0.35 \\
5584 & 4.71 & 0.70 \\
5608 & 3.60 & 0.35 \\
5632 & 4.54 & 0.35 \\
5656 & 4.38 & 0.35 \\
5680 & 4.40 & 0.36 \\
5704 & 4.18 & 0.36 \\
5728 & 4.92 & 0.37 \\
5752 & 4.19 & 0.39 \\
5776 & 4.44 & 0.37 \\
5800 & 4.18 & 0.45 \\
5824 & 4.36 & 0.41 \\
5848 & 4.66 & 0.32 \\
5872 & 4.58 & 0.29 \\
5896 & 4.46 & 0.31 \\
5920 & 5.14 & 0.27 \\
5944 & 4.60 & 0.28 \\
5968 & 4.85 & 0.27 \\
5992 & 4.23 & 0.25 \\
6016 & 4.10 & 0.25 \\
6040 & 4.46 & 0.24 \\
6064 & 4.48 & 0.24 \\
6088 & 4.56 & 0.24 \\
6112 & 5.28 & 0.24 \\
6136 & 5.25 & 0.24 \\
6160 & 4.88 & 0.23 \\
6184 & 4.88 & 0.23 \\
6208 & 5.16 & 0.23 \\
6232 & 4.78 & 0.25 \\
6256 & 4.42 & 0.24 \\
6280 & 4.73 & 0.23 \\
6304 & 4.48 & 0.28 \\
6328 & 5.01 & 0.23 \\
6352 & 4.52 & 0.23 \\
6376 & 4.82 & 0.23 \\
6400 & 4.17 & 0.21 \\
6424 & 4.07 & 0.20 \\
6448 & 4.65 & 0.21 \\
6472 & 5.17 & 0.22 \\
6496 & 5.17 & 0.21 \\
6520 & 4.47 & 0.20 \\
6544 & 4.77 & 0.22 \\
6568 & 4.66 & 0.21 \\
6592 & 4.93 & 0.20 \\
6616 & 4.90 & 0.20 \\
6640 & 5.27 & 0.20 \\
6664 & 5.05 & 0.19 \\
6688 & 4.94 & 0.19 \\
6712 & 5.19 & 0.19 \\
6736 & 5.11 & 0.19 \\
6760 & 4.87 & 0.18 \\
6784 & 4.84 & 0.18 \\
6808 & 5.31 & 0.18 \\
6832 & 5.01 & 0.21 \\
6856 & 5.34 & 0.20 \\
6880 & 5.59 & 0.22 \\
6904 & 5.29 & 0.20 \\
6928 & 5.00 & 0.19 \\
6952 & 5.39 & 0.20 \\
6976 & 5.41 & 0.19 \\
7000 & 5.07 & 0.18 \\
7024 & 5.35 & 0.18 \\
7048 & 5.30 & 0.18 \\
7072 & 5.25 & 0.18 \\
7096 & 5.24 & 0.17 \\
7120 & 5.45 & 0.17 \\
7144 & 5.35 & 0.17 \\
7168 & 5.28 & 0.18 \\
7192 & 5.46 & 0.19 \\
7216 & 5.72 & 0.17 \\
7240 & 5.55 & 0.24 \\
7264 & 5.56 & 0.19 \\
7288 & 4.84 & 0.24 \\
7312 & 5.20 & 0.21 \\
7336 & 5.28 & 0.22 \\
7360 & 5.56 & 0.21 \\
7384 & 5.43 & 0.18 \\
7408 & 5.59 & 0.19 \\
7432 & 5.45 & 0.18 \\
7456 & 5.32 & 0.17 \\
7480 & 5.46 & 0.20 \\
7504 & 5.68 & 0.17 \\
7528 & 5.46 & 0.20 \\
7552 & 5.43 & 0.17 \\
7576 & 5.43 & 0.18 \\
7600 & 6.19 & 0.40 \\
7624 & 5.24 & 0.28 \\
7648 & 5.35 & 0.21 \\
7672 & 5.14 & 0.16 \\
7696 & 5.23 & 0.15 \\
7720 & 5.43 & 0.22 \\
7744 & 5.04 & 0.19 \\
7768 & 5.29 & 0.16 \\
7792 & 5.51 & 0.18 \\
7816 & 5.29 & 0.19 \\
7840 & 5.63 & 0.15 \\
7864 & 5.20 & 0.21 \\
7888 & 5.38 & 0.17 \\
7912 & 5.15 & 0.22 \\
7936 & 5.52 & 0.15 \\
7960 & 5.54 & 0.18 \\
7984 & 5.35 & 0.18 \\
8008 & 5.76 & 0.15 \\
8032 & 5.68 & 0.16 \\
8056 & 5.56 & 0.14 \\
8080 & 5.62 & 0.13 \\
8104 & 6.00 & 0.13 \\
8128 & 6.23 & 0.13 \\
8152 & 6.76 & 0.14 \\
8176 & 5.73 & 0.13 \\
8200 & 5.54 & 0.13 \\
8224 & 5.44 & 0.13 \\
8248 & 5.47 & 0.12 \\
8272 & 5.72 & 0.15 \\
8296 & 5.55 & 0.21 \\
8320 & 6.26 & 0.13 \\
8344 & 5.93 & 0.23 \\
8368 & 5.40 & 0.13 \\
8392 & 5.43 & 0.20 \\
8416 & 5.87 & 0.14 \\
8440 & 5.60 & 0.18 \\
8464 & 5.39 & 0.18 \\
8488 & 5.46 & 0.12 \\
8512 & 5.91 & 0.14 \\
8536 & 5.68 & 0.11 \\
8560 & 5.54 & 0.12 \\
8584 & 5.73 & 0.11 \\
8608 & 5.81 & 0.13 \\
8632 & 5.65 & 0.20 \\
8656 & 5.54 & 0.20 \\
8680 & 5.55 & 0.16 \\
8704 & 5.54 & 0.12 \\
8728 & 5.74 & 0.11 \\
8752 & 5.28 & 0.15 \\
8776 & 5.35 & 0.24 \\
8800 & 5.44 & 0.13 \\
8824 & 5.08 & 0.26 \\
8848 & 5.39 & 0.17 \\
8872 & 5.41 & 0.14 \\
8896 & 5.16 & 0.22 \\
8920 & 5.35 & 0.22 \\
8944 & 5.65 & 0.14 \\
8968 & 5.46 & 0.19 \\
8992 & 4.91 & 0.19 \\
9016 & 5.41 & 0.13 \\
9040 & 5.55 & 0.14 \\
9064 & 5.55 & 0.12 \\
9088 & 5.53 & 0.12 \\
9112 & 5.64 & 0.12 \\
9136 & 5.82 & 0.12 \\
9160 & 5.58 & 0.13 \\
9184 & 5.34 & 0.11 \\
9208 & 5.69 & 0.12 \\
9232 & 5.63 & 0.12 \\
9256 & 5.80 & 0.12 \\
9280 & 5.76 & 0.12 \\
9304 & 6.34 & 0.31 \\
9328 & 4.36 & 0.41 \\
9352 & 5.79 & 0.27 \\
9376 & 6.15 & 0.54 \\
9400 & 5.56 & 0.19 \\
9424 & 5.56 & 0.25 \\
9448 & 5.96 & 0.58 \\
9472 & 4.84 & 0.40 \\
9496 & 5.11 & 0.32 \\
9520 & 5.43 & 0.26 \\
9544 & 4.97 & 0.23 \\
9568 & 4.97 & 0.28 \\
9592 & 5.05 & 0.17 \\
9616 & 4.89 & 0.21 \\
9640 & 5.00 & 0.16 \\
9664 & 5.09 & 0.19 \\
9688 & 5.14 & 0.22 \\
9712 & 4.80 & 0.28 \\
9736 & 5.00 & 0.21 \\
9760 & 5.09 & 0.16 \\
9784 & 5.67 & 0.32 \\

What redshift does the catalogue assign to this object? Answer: 0.238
